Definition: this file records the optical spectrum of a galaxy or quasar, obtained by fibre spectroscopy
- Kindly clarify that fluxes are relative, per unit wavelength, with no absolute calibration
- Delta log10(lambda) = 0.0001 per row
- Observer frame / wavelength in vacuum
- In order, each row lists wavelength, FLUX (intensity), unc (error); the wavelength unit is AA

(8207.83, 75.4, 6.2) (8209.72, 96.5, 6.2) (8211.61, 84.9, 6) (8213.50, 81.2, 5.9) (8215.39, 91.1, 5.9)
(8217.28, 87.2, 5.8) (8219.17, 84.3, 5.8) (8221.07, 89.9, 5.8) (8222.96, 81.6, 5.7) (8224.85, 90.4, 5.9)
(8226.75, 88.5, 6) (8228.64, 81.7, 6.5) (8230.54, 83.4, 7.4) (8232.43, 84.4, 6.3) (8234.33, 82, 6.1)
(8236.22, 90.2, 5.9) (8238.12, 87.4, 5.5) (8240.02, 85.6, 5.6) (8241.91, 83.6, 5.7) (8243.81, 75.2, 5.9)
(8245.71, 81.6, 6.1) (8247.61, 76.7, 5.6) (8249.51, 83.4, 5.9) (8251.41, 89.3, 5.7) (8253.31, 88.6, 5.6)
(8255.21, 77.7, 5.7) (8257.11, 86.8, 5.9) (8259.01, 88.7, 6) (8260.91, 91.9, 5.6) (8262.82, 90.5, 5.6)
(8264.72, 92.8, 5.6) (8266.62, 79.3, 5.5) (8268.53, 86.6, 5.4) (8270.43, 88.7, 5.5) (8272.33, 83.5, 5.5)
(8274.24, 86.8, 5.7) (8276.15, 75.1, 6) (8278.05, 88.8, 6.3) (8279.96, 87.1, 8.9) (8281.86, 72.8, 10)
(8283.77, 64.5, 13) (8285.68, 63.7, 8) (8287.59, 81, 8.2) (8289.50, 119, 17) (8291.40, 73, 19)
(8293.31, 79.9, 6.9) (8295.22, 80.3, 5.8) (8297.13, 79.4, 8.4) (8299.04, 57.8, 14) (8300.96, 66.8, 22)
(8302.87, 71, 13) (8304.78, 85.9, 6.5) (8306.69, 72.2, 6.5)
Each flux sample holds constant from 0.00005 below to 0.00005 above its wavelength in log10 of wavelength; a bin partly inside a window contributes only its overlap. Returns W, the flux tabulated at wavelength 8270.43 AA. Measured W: 88.7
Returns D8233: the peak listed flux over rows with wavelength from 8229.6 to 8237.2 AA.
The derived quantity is 90.2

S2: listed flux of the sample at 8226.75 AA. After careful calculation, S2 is 88.5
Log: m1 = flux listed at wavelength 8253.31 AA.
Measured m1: 88.6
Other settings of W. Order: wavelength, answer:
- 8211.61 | 84.9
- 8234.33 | 82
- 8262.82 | 90.5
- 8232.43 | 84.4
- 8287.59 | 81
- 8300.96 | 66.8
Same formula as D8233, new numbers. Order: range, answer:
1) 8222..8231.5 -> 90.4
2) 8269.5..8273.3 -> 88.7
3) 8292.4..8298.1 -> 80.3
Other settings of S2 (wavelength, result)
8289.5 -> 119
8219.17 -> 84.3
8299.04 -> 57.8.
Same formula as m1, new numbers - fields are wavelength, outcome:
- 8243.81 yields 75.2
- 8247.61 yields 76.7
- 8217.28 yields 87.2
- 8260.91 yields 91.9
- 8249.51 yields 83.4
